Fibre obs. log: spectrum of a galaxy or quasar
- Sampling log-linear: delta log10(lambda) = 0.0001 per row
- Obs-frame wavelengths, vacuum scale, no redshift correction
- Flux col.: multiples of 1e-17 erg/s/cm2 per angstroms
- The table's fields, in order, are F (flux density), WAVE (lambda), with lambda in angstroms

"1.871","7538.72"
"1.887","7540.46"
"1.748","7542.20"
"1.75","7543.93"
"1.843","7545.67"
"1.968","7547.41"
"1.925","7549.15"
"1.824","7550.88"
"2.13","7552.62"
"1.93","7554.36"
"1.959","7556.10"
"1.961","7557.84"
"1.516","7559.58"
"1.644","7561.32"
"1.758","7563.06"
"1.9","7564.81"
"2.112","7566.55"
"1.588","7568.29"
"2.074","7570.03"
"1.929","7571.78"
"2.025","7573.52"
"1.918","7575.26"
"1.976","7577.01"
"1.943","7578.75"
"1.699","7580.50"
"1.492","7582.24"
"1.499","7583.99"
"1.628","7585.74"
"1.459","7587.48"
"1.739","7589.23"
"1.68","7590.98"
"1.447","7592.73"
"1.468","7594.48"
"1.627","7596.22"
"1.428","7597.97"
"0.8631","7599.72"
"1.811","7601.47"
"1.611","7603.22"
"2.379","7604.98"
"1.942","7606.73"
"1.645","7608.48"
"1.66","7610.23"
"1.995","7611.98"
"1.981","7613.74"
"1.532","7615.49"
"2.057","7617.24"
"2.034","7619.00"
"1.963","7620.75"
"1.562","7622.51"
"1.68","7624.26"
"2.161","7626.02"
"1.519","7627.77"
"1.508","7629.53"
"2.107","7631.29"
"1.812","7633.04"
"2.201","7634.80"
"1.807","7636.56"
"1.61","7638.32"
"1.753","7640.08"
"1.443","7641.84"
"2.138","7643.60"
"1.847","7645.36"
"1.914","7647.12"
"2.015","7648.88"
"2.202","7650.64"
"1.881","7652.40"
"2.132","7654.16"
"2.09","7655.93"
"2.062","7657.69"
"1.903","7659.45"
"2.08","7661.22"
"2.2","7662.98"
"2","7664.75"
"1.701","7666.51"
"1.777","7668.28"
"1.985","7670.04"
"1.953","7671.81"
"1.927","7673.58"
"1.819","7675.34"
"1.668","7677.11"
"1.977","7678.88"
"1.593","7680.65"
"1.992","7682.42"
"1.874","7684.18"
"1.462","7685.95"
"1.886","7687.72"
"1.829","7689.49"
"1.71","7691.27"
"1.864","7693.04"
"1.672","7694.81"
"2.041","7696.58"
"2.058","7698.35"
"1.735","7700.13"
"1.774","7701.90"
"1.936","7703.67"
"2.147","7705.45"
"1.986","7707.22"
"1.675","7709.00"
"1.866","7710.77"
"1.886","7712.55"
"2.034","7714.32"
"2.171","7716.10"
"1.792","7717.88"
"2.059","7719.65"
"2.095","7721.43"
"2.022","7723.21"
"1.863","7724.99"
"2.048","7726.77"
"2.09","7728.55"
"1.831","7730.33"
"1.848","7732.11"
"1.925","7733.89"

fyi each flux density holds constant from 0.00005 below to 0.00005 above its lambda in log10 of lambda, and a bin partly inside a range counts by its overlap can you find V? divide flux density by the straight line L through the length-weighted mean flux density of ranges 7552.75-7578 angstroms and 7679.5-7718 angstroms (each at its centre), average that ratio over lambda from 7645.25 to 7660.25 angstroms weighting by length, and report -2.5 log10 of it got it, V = -0.08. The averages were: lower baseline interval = 1.89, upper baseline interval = 1.87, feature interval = 2.01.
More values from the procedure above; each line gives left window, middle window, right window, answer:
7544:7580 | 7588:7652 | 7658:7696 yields 0.05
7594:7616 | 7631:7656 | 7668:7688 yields -0.09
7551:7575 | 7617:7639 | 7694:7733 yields 0.04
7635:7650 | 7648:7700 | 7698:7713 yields -0.02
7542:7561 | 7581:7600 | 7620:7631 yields 0.19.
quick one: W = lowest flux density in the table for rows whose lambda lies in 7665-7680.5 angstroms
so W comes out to 1.668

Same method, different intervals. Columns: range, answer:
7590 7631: 0.8631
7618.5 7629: 1.519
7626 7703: 1.443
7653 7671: 1.701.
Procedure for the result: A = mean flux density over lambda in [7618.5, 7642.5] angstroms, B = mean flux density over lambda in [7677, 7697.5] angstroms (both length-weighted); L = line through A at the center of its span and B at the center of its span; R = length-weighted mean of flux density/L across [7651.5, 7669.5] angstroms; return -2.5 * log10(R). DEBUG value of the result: -0.11 mag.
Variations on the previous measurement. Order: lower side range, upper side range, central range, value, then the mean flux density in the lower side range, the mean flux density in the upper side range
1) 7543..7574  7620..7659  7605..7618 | 0.01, 1.88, 1.88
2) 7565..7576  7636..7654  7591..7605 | 0.24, 1.94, 1.87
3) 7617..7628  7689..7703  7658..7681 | -0.03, 1.86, 1.84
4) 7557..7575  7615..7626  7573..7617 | 0.09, 1.85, 1.84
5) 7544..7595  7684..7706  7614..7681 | -0.04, 1.8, 1.84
